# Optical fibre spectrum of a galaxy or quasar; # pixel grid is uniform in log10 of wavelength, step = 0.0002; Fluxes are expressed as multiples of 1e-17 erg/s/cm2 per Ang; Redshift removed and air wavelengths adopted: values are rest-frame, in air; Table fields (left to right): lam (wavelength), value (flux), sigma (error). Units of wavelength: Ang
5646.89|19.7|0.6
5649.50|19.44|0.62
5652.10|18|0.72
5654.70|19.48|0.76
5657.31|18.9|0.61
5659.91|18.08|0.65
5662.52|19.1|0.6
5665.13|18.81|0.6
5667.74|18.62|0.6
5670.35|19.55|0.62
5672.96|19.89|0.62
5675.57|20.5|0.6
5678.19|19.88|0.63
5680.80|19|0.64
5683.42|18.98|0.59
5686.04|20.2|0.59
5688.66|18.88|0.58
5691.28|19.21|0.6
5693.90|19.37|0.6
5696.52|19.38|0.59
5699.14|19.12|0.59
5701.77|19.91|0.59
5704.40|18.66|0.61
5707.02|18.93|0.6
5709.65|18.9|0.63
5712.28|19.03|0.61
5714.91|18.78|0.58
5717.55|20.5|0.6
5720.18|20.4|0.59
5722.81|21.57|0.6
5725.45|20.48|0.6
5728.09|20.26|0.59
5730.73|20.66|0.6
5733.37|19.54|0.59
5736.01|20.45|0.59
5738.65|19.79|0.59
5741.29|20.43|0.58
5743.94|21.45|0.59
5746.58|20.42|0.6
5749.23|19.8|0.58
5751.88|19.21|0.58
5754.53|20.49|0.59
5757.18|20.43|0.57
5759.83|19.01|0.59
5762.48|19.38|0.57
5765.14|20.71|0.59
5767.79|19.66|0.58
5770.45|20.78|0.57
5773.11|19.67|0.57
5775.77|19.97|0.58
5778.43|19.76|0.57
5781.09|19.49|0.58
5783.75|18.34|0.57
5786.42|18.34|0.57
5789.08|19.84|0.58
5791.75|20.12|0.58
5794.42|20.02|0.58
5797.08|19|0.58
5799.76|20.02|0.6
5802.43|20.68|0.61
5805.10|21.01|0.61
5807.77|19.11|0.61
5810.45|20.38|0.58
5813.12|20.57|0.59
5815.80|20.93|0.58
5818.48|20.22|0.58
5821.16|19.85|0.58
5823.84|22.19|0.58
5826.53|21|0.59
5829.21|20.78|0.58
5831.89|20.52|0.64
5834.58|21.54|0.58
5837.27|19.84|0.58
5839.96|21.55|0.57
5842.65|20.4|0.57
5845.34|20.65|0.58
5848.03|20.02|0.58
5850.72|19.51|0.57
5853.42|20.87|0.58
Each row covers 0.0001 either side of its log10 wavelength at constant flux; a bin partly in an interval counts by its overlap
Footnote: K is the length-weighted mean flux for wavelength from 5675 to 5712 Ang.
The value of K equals 19.3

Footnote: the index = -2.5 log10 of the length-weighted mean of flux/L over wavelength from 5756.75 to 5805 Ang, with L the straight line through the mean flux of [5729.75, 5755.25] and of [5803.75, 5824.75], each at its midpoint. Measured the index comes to 0.03 mag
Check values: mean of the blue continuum 20.2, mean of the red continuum 20.5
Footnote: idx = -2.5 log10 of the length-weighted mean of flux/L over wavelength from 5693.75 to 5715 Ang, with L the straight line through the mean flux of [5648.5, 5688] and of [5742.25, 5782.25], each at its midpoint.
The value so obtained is 0.022 mag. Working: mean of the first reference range 19.2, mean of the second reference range 20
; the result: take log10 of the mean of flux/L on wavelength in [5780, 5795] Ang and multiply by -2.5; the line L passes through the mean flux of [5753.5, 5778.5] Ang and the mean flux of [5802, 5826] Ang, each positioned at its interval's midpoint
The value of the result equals 0.05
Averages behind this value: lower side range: 20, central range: 19.3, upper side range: 20.6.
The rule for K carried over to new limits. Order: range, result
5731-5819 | 20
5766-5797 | 19.6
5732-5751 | 20.2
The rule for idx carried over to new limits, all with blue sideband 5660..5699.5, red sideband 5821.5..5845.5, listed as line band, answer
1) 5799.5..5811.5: 0.019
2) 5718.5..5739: -0.032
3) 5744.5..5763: 0.010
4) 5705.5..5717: 0.036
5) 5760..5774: 0.014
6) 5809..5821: 0.015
